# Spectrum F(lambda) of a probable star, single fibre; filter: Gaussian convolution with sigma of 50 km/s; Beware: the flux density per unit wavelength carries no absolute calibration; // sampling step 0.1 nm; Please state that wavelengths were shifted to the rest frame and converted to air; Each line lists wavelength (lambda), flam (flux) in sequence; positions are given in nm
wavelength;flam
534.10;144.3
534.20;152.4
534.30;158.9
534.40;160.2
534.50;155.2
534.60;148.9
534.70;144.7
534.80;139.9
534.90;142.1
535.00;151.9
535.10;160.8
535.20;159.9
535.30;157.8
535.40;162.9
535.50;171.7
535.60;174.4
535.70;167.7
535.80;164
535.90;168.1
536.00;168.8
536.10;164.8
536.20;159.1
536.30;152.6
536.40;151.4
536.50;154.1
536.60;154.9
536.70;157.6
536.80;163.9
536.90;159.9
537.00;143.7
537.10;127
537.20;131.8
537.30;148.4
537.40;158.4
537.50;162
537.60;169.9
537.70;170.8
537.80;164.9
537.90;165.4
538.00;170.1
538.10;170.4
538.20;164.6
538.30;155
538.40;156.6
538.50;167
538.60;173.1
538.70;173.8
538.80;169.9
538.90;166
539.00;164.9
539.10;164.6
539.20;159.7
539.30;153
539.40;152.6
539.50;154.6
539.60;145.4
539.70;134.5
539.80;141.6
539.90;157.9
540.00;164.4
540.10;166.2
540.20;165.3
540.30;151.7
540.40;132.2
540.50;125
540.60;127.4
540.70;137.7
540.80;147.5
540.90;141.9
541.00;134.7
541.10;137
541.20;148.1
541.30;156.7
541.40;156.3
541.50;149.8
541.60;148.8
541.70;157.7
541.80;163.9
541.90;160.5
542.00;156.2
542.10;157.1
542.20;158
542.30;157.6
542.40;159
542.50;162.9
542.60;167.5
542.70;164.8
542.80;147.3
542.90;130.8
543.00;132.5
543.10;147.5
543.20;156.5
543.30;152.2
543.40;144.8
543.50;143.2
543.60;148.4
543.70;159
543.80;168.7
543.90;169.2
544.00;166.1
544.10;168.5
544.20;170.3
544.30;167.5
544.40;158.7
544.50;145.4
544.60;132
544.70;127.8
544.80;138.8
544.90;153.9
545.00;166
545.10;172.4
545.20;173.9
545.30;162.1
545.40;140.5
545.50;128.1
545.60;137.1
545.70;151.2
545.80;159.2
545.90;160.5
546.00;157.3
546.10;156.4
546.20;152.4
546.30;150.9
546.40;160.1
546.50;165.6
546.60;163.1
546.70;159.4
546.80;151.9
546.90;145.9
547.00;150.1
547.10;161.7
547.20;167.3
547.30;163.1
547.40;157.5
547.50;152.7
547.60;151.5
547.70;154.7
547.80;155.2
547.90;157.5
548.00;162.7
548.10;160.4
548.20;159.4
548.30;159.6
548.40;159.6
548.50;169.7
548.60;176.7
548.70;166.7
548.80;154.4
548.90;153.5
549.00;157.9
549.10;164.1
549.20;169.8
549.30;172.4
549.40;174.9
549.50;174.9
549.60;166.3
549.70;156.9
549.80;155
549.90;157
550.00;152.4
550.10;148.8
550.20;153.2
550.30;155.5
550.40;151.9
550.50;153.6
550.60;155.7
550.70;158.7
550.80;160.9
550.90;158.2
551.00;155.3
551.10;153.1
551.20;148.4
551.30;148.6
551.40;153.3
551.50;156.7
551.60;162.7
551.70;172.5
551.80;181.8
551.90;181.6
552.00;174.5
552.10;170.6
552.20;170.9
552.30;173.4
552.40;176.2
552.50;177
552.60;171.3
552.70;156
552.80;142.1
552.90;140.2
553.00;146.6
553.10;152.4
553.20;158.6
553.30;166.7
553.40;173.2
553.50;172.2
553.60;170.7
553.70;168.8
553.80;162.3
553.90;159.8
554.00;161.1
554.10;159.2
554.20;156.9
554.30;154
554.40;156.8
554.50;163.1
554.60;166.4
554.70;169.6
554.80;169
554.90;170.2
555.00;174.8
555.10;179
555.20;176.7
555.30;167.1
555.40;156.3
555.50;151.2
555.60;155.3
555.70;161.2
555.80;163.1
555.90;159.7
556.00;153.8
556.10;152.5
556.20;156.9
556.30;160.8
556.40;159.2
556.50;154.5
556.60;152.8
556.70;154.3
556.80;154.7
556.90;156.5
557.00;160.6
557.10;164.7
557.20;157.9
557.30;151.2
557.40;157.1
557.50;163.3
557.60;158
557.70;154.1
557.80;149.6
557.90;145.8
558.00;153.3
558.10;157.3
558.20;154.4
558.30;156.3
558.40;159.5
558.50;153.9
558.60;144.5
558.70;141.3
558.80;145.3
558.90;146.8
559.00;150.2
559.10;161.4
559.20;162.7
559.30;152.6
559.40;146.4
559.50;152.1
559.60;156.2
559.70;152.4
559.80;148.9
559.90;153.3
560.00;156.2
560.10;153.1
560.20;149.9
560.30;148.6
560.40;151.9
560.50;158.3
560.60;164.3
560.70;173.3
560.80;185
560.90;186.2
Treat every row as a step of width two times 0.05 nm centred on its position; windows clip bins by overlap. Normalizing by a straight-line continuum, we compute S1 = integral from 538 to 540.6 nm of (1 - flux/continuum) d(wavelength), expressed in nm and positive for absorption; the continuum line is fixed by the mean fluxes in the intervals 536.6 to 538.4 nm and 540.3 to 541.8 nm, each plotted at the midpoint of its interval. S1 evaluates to -0.10 nm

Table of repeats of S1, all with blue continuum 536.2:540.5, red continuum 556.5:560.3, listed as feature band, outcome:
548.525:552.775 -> -0.21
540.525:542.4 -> 0.08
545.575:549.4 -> -0.09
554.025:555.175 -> -0.08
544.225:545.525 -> 0.03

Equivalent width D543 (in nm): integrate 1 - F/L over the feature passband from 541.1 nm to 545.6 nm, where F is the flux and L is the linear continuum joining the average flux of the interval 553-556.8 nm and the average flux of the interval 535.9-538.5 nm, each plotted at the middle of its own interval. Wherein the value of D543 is 0.15 nm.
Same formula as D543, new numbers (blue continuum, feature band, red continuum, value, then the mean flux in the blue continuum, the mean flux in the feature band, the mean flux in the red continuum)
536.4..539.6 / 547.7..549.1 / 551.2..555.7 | 0.01 nm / 159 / 161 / 164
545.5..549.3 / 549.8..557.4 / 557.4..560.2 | -0.27 nm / 158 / 161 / 153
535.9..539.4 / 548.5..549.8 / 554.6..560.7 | -0.06 nm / 160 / 165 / 157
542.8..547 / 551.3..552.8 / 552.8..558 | -0.10 nm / 153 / 168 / 160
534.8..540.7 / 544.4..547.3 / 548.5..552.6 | 0.13 nm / 157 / 154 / 163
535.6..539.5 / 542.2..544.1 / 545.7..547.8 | 0.04 nm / 160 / 155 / 157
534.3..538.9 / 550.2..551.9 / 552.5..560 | 0.00 nm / 159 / 158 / 158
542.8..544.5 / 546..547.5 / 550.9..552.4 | 0.01 nm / 155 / 157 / 165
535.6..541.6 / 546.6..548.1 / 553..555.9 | 0.03 nm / 155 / 157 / 164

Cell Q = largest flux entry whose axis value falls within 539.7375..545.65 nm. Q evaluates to 173.9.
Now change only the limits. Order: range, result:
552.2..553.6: 177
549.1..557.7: 181.8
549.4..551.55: 174.9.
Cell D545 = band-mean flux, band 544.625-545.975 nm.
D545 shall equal 151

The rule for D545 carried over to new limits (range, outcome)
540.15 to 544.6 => 152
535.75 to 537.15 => 156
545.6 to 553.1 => 160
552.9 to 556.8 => 161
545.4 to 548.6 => 156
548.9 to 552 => 161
